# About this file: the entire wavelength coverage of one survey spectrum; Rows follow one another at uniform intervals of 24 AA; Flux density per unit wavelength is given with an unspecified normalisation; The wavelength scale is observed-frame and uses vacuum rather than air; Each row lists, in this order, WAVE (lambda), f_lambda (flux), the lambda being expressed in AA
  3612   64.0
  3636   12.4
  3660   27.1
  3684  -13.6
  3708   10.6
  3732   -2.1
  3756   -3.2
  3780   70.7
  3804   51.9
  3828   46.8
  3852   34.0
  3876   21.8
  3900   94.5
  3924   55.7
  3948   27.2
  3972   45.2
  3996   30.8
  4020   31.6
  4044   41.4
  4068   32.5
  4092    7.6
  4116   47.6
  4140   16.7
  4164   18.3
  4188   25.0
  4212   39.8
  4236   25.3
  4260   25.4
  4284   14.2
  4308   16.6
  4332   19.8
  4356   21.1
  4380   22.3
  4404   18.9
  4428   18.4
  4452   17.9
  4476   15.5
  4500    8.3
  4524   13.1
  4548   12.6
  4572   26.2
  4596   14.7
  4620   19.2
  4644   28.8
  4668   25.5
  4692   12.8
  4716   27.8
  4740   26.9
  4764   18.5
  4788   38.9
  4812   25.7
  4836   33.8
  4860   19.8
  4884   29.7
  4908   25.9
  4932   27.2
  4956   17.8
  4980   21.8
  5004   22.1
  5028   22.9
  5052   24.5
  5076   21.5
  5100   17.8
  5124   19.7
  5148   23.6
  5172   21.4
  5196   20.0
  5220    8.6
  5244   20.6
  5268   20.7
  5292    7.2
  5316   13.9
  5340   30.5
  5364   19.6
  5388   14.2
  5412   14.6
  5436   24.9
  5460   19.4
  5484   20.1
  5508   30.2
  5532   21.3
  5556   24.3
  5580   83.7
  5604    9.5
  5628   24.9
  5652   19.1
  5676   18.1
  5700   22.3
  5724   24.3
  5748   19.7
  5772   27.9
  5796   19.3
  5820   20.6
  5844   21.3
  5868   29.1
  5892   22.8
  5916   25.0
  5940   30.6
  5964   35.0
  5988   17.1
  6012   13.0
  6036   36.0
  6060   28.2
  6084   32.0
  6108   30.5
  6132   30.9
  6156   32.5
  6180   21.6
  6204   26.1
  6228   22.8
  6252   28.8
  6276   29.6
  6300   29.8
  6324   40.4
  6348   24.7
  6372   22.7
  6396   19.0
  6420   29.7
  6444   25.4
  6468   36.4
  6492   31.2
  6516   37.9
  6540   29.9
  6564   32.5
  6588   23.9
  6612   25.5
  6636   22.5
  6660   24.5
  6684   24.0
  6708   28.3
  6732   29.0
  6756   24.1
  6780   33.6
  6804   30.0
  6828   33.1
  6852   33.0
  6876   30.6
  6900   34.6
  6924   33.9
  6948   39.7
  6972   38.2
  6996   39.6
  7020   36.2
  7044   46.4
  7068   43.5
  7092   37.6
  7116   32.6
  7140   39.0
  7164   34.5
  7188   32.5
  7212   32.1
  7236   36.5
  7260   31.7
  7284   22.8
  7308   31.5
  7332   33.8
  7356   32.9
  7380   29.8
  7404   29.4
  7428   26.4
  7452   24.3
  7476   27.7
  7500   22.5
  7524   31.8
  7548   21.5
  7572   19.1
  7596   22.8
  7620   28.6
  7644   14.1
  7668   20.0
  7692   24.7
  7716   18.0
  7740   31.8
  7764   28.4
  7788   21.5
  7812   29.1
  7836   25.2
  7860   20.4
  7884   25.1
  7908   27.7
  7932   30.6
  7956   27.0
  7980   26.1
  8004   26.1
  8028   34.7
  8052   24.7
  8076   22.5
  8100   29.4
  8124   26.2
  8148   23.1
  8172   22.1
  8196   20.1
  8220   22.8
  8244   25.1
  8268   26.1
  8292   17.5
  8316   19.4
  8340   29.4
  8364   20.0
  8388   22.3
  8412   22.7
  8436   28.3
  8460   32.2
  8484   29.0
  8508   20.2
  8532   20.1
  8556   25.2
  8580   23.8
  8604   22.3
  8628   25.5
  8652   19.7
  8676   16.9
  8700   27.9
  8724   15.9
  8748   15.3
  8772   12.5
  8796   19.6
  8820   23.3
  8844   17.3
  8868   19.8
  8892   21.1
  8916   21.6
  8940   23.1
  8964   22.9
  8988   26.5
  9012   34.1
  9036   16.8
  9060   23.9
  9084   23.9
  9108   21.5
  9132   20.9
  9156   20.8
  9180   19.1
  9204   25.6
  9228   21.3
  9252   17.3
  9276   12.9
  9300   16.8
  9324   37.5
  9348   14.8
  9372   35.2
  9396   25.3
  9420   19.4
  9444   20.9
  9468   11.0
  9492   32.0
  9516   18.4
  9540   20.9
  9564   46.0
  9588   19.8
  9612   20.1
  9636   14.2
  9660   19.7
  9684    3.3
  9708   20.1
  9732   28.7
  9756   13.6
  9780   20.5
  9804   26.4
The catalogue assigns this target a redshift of 1.52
